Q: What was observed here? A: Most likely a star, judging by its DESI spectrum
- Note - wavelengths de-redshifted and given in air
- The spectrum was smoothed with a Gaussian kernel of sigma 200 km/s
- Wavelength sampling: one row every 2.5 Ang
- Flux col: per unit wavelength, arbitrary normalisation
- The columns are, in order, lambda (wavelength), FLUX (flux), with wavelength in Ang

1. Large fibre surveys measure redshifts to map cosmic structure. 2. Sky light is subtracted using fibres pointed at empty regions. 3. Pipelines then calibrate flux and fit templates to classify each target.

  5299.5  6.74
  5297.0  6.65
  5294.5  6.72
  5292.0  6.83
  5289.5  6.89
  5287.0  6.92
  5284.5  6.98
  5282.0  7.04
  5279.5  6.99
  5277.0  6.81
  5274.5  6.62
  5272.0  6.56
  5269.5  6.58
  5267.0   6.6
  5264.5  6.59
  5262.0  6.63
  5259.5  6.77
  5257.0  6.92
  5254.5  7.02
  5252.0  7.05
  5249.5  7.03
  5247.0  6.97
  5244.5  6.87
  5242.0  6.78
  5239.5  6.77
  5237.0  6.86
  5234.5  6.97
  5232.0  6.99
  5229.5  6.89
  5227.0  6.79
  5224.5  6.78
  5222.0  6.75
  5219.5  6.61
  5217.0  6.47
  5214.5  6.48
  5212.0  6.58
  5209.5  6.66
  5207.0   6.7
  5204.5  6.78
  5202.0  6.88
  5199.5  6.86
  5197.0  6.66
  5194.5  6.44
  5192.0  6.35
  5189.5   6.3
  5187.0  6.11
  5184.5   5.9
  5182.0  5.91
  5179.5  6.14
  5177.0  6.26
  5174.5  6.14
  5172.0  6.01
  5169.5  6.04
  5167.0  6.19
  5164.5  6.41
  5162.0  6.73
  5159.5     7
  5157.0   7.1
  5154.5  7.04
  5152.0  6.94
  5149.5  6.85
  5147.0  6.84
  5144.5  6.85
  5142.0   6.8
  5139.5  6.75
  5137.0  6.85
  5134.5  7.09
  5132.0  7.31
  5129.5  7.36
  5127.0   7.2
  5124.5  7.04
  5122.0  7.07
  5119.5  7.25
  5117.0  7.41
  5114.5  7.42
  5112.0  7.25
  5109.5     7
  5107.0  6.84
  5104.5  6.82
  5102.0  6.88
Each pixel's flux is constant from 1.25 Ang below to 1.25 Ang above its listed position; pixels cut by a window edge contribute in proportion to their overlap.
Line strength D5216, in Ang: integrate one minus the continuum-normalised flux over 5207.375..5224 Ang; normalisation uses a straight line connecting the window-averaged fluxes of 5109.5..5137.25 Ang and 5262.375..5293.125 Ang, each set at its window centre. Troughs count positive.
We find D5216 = 0.83 Ang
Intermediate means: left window 7.21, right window 6.78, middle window 6.61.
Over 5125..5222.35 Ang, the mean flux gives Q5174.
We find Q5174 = 6.63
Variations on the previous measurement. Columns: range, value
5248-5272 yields 6.79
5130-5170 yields 6.82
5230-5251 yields 6.91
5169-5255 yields 6.6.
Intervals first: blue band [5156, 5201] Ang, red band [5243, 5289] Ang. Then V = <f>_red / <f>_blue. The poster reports 1.07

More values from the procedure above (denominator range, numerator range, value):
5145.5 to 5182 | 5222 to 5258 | 1.06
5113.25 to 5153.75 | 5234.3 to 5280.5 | 0.96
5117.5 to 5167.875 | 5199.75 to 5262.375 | 0.98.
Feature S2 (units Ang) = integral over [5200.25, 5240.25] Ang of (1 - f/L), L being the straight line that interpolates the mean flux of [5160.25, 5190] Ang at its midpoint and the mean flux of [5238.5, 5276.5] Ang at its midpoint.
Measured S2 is -1.43 Ang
